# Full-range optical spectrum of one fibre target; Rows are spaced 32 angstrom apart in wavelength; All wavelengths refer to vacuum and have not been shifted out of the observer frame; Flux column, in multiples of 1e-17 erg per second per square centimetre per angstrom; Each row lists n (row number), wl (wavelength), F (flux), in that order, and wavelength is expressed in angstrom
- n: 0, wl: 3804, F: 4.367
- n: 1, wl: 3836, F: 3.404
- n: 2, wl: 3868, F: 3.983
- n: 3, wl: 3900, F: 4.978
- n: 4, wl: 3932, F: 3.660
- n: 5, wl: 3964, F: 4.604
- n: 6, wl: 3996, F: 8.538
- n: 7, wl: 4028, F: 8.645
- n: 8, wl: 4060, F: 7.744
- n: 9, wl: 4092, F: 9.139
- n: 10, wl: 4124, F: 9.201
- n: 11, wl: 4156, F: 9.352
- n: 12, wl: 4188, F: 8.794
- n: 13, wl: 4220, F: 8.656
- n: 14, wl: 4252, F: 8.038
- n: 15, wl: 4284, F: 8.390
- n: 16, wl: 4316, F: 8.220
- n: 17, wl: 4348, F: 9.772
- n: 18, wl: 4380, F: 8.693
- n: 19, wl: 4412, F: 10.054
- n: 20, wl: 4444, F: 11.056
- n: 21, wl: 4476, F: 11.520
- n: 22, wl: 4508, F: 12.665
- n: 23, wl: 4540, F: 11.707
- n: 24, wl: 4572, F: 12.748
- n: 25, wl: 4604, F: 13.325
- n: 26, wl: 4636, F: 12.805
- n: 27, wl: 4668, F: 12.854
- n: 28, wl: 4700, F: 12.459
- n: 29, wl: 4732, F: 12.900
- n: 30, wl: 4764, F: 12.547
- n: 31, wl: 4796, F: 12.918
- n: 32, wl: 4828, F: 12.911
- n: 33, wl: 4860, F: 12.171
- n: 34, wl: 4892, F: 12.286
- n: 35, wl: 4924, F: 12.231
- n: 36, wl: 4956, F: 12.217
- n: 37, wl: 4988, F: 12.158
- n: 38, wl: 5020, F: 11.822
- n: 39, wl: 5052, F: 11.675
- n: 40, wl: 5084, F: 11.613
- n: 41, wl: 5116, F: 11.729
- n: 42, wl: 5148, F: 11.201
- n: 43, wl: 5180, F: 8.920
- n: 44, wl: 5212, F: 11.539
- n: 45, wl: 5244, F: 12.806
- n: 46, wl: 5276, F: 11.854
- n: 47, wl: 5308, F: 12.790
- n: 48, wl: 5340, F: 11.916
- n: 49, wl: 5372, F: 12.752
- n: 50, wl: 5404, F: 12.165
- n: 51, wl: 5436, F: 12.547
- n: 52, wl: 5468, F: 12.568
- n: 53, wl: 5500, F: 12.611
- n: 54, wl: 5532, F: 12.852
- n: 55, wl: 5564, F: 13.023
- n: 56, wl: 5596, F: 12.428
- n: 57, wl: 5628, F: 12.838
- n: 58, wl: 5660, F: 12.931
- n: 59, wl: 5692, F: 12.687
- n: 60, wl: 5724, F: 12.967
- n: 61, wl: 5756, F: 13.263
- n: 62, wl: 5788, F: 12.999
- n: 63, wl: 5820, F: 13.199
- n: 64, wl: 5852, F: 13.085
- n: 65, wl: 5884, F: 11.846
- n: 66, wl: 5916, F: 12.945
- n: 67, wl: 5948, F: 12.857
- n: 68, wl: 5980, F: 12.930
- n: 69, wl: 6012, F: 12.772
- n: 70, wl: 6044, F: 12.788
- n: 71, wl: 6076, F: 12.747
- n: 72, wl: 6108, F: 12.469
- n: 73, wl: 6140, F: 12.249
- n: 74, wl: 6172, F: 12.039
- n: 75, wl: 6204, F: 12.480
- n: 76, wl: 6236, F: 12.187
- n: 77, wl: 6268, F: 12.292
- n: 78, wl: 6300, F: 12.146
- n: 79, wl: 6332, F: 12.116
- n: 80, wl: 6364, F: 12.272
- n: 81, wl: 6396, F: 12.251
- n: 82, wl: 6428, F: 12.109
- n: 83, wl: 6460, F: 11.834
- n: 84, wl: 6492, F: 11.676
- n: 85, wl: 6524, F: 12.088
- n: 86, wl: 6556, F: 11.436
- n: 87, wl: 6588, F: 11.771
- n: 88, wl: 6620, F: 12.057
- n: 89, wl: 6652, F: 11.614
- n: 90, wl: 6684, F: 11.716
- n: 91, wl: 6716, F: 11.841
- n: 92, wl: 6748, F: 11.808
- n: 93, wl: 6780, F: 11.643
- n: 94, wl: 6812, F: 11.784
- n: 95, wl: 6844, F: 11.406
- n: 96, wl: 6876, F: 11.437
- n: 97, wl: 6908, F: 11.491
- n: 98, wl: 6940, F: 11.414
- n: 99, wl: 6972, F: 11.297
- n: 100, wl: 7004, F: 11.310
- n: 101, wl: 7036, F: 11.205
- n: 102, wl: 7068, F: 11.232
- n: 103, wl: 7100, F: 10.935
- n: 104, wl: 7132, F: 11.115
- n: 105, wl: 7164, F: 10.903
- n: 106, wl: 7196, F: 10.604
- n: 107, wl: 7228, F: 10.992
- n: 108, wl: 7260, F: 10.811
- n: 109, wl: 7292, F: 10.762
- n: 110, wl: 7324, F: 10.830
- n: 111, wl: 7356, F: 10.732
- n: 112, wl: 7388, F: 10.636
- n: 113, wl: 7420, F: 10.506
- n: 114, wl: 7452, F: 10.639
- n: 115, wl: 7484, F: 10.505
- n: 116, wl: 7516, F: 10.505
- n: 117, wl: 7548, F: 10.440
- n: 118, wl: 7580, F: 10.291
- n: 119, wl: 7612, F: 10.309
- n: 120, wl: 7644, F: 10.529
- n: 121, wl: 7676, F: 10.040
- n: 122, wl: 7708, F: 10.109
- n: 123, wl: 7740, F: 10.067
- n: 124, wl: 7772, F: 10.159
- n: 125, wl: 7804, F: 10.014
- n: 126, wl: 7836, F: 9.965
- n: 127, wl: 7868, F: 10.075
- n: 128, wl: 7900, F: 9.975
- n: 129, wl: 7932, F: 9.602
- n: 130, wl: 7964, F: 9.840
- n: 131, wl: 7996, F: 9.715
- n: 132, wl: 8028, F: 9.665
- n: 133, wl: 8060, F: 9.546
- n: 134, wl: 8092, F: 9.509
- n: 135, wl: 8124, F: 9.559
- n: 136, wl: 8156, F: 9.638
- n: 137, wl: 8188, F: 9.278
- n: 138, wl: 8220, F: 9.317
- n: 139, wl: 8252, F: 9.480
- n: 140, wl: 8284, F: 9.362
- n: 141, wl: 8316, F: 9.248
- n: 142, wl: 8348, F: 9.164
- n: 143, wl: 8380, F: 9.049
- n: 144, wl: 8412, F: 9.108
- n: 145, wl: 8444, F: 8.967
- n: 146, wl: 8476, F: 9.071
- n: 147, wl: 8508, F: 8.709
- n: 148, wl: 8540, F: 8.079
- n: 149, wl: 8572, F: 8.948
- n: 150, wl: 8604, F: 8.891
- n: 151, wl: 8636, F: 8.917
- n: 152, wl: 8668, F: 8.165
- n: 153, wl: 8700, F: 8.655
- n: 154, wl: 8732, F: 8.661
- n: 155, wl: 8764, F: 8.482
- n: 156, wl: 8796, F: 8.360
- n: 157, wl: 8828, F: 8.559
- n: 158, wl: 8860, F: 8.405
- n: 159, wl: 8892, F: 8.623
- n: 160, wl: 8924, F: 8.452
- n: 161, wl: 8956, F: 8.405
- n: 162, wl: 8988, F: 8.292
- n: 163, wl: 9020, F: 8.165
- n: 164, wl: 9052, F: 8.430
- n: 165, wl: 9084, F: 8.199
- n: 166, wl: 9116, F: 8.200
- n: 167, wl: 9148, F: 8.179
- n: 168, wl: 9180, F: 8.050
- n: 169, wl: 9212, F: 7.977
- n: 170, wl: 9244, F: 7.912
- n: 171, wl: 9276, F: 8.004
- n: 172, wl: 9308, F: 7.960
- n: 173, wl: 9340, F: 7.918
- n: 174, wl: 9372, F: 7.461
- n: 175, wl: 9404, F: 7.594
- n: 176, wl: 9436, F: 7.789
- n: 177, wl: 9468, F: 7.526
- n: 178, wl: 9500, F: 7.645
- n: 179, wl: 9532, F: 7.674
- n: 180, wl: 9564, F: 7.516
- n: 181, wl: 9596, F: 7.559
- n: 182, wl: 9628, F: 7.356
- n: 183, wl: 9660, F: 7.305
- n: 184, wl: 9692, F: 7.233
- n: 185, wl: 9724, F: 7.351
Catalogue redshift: 0.000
